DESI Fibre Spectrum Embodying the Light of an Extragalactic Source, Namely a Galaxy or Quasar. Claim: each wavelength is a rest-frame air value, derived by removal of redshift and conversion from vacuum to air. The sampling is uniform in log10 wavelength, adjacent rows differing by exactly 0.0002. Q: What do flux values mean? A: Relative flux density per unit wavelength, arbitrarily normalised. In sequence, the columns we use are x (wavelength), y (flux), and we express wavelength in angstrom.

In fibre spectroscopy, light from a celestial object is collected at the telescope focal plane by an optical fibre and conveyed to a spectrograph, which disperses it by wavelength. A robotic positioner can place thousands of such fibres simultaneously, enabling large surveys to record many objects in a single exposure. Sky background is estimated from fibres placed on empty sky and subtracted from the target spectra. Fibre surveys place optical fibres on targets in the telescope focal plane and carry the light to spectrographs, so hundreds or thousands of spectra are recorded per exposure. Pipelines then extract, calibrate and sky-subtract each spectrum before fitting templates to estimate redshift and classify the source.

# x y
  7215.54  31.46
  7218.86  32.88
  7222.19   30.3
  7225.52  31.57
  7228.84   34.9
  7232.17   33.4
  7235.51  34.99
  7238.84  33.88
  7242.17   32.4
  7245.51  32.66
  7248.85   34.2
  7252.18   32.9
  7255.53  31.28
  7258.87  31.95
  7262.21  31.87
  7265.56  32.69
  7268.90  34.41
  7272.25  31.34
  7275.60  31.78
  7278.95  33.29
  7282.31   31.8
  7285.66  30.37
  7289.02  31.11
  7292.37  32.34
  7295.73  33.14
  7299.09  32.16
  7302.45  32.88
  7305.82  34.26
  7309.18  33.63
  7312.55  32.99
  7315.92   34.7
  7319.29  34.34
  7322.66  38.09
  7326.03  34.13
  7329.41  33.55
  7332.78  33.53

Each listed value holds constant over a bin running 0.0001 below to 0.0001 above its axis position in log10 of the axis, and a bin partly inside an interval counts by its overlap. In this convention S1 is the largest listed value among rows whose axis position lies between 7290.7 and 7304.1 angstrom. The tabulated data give 33.14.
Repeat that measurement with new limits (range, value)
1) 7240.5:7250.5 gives 34.2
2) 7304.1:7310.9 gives 34.26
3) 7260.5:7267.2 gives 32.69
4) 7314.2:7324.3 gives 38.09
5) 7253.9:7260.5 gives 31.95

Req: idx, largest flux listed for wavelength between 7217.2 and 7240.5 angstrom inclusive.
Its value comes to 34.99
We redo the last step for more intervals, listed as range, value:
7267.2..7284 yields 34.41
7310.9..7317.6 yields 34.7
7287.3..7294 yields 32.34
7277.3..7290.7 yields 33.29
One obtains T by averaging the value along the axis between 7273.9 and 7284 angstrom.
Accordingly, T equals 32.3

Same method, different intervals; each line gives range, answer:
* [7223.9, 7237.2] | 33.7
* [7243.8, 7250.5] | 33.4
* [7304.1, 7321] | 34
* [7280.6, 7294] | 31.4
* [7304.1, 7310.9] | 33.9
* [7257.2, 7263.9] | 31.9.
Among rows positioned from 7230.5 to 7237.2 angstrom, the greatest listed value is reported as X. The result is 34.99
